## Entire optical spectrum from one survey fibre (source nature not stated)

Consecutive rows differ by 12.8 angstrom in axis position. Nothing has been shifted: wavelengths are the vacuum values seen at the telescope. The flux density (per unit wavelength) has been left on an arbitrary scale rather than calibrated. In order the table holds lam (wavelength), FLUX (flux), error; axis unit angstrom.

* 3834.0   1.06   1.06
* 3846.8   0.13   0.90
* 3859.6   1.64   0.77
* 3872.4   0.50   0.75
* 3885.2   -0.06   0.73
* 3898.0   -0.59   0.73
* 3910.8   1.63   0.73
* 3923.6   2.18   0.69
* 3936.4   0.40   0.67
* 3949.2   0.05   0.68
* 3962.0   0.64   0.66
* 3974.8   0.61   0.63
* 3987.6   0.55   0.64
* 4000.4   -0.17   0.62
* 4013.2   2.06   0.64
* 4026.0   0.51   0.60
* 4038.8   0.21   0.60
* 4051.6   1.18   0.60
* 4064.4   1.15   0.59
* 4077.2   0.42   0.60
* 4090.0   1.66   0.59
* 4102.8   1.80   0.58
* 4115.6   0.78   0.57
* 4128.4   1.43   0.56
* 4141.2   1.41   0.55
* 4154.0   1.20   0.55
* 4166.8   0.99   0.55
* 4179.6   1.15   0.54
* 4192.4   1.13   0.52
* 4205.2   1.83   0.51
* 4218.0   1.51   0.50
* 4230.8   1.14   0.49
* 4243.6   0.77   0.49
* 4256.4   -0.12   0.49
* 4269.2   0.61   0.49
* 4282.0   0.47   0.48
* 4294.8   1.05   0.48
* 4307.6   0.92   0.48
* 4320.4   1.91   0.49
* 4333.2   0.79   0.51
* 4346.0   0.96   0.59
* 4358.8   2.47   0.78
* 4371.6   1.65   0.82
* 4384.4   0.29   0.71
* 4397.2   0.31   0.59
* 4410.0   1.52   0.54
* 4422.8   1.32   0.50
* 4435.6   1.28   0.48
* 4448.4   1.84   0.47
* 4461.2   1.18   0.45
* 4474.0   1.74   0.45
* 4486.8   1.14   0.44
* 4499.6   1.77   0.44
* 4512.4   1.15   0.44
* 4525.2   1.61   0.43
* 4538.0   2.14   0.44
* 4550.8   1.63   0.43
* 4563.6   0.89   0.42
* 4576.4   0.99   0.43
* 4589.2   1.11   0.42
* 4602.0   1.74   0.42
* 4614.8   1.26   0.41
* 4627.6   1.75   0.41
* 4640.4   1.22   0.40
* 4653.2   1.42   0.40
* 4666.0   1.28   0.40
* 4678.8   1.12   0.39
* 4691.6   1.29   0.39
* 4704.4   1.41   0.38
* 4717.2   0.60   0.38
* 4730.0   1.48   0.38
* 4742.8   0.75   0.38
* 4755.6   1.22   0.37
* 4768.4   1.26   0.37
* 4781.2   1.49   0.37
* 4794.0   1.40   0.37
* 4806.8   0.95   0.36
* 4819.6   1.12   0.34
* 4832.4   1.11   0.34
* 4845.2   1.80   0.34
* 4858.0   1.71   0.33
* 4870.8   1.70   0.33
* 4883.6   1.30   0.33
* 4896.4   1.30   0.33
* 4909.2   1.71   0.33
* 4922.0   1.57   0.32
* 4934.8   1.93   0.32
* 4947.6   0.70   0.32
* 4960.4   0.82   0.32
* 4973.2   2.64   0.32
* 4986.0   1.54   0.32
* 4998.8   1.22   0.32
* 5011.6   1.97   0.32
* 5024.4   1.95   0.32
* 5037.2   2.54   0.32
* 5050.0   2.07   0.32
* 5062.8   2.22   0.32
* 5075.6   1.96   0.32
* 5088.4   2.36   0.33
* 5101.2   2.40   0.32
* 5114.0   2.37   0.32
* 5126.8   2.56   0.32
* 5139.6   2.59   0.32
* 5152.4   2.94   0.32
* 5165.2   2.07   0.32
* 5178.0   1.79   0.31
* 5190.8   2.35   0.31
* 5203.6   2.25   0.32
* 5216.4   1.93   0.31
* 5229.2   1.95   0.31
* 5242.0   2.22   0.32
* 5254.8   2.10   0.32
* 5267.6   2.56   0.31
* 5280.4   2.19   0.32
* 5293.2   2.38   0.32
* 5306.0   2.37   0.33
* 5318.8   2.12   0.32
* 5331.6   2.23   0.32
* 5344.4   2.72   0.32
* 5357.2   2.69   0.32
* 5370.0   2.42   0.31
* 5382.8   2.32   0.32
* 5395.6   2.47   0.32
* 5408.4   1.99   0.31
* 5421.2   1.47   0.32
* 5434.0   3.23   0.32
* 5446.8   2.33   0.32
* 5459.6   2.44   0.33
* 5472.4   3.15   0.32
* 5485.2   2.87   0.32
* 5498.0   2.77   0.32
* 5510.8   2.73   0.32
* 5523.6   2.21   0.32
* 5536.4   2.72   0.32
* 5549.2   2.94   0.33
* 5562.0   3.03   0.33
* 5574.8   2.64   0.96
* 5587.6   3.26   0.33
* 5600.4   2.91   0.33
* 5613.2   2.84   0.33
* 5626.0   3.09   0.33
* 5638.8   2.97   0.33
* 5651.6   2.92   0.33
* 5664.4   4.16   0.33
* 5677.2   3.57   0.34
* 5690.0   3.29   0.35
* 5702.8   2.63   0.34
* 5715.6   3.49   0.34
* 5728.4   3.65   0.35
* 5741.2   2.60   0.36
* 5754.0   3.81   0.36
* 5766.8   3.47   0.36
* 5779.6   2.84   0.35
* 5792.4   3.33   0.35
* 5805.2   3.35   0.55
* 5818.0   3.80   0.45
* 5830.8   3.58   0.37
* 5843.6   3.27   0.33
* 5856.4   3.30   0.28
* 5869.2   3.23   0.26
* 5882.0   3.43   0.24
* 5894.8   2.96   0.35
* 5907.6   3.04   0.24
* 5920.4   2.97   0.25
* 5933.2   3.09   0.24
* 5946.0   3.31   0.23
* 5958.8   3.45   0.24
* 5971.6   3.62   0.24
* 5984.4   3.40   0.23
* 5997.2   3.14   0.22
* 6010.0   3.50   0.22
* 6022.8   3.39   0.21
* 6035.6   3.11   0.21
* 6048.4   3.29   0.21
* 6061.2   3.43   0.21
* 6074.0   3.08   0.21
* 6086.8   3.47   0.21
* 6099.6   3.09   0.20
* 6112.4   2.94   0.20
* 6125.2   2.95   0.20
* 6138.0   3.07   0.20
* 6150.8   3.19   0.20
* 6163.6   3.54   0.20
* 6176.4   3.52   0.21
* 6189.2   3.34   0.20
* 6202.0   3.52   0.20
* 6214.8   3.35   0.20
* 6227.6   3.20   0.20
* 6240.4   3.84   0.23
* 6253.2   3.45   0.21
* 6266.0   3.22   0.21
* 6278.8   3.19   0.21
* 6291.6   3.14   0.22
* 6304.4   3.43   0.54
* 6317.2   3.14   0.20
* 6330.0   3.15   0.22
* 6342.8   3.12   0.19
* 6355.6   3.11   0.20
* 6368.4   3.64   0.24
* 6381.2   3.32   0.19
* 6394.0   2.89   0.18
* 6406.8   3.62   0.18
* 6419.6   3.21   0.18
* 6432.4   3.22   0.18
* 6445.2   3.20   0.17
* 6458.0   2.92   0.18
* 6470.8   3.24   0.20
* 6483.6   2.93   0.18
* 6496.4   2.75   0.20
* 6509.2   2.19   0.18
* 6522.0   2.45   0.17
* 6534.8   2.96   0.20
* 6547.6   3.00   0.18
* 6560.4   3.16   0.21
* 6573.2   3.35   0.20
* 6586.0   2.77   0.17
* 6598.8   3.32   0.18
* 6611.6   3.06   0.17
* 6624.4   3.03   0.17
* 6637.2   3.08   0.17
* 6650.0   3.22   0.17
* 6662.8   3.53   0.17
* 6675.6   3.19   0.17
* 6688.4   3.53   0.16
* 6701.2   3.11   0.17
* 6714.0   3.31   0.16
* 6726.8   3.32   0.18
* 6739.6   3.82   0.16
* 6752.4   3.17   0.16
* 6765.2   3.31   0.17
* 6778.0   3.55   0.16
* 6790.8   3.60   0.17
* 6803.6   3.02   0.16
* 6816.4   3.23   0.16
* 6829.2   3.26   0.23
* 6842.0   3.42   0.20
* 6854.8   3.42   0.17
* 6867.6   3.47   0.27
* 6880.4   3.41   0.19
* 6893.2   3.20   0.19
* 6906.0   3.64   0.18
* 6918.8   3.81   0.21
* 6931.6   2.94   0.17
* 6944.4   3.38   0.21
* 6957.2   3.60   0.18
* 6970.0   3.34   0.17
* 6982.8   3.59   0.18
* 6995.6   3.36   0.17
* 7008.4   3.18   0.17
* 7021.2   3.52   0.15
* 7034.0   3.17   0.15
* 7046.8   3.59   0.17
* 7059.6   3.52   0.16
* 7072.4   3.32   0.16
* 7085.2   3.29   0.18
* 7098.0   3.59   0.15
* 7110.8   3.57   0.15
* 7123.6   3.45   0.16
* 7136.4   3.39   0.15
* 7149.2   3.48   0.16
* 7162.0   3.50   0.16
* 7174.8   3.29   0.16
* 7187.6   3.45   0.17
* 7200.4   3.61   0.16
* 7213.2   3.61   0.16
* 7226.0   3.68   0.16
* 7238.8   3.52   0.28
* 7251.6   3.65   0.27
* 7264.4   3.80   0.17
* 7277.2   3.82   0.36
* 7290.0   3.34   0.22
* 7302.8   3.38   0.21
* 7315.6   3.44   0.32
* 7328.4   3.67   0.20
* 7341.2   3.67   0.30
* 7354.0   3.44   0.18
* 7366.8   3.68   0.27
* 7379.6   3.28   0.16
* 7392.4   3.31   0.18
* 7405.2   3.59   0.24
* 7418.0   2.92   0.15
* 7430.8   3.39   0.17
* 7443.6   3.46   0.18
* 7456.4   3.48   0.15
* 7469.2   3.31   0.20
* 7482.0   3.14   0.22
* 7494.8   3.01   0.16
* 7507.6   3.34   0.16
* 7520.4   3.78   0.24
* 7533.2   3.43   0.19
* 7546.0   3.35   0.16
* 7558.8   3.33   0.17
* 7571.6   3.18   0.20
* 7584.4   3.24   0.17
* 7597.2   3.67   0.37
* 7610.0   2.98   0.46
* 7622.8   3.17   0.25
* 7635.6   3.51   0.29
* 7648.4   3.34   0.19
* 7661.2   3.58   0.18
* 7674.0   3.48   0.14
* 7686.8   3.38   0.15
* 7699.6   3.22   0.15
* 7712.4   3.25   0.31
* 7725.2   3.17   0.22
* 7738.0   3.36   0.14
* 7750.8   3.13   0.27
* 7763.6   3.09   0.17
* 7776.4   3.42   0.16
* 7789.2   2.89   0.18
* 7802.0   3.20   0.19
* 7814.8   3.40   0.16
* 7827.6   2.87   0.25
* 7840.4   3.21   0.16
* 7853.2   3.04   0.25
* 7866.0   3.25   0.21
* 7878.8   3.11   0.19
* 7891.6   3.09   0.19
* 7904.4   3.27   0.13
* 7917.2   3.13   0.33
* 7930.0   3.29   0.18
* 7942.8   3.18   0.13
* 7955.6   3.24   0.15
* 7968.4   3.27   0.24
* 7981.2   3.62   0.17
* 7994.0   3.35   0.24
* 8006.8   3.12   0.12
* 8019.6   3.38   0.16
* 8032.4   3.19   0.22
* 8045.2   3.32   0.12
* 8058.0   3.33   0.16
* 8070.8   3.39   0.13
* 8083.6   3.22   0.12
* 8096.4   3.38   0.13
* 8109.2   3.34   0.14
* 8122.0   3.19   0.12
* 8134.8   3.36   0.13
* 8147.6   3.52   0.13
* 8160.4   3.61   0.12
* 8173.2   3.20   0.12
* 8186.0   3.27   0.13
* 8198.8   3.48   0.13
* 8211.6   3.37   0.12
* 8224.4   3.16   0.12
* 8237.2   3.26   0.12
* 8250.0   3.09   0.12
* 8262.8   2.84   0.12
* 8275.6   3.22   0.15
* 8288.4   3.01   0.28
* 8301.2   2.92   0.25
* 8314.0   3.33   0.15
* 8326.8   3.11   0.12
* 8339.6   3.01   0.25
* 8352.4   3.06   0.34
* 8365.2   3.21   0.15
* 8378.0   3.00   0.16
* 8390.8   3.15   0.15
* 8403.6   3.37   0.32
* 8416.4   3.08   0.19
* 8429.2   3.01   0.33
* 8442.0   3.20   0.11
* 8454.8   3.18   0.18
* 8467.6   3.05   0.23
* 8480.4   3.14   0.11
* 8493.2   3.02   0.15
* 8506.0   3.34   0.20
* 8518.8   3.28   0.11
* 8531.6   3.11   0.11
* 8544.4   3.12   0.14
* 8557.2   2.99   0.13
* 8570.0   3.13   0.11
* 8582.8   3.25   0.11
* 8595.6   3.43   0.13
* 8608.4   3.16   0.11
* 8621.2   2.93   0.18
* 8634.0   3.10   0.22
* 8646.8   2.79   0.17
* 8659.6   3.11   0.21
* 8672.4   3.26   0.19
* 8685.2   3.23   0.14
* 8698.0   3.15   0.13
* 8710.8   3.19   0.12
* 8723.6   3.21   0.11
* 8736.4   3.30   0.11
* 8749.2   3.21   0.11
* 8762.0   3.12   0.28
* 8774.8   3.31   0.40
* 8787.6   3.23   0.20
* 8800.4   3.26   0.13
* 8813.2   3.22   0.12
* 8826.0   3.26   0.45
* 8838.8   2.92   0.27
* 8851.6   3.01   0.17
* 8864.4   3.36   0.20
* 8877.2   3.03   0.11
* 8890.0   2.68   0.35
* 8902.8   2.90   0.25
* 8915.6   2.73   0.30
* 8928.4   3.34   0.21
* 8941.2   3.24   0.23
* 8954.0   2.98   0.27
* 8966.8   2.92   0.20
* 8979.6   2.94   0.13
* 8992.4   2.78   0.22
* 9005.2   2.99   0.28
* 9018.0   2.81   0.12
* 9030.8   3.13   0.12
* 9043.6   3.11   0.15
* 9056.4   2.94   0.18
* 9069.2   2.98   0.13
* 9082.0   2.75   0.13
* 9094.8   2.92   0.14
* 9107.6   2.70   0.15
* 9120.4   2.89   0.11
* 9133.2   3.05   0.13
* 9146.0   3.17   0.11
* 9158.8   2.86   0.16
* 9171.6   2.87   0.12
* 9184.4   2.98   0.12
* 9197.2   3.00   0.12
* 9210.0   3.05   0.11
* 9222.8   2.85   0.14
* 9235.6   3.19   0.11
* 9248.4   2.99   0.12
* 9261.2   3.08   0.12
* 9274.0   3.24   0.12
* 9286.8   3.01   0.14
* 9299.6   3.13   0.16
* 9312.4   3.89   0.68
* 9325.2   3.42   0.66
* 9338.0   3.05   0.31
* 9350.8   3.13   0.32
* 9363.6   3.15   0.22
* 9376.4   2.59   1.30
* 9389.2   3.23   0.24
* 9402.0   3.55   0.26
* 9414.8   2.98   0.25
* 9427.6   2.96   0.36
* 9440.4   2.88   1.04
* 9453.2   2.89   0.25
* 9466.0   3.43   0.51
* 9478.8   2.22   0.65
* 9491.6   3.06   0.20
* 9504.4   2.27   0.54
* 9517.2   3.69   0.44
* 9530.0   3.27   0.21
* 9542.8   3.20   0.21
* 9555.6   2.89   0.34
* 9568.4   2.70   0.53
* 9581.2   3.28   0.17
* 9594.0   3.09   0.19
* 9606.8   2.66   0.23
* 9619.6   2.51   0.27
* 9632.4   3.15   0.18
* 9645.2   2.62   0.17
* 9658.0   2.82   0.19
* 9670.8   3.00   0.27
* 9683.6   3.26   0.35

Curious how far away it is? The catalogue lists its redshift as 0.26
